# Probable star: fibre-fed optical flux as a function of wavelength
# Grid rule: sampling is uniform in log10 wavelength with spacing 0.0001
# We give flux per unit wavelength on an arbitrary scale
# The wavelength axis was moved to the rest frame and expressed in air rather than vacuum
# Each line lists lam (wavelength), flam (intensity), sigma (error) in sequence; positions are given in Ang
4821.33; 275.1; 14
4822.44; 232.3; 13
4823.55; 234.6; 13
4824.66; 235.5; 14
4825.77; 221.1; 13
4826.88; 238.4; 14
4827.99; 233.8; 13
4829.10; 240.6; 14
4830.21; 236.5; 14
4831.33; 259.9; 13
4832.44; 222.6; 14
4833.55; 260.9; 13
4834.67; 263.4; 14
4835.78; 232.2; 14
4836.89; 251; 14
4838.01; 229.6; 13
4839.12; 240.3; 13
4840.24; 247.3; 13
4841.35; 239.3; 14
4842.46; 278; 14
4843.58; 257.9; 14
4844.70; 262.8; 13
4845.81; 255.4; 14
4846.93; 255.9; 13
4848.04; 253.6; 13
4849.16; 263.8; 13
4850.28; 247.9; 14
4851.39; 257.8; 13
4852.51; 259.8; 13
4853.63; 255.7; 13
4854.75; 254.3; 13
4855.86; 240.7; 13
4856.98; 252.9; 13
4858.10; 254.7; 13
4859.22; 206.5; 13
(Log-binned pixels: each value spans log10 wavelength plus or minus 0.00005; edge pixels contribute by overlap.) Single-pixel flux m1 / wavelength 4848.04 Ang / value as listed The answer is 253.6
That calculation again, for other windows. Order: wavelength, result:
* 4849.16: 263.8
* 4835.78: 232.2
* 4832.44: 222.6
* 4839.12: 240.3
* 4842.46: 278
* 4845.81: 255.4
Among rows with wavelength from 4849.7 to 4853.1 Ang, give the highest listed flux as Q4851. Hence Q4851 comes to 259.8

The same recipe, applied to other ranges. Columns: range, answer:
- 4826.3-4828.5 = 238.4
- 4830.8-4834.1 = 260.9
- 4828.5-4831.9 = 259.9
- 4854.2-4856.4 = 254.3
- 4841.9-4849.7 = 278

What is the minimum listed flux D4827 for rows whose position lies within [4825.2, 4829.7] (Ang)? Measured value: 221.1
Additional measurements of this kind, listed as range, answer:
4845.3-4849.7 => 253.6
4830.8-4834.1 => 222.6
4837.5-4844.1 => 229.6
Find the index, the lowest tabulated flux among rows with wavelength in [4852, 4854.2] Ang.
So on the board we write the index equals 255.7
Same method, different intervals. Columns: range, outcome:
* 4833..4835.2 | 260.9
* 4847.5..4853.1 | 247.9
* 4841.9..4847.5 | 255.4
